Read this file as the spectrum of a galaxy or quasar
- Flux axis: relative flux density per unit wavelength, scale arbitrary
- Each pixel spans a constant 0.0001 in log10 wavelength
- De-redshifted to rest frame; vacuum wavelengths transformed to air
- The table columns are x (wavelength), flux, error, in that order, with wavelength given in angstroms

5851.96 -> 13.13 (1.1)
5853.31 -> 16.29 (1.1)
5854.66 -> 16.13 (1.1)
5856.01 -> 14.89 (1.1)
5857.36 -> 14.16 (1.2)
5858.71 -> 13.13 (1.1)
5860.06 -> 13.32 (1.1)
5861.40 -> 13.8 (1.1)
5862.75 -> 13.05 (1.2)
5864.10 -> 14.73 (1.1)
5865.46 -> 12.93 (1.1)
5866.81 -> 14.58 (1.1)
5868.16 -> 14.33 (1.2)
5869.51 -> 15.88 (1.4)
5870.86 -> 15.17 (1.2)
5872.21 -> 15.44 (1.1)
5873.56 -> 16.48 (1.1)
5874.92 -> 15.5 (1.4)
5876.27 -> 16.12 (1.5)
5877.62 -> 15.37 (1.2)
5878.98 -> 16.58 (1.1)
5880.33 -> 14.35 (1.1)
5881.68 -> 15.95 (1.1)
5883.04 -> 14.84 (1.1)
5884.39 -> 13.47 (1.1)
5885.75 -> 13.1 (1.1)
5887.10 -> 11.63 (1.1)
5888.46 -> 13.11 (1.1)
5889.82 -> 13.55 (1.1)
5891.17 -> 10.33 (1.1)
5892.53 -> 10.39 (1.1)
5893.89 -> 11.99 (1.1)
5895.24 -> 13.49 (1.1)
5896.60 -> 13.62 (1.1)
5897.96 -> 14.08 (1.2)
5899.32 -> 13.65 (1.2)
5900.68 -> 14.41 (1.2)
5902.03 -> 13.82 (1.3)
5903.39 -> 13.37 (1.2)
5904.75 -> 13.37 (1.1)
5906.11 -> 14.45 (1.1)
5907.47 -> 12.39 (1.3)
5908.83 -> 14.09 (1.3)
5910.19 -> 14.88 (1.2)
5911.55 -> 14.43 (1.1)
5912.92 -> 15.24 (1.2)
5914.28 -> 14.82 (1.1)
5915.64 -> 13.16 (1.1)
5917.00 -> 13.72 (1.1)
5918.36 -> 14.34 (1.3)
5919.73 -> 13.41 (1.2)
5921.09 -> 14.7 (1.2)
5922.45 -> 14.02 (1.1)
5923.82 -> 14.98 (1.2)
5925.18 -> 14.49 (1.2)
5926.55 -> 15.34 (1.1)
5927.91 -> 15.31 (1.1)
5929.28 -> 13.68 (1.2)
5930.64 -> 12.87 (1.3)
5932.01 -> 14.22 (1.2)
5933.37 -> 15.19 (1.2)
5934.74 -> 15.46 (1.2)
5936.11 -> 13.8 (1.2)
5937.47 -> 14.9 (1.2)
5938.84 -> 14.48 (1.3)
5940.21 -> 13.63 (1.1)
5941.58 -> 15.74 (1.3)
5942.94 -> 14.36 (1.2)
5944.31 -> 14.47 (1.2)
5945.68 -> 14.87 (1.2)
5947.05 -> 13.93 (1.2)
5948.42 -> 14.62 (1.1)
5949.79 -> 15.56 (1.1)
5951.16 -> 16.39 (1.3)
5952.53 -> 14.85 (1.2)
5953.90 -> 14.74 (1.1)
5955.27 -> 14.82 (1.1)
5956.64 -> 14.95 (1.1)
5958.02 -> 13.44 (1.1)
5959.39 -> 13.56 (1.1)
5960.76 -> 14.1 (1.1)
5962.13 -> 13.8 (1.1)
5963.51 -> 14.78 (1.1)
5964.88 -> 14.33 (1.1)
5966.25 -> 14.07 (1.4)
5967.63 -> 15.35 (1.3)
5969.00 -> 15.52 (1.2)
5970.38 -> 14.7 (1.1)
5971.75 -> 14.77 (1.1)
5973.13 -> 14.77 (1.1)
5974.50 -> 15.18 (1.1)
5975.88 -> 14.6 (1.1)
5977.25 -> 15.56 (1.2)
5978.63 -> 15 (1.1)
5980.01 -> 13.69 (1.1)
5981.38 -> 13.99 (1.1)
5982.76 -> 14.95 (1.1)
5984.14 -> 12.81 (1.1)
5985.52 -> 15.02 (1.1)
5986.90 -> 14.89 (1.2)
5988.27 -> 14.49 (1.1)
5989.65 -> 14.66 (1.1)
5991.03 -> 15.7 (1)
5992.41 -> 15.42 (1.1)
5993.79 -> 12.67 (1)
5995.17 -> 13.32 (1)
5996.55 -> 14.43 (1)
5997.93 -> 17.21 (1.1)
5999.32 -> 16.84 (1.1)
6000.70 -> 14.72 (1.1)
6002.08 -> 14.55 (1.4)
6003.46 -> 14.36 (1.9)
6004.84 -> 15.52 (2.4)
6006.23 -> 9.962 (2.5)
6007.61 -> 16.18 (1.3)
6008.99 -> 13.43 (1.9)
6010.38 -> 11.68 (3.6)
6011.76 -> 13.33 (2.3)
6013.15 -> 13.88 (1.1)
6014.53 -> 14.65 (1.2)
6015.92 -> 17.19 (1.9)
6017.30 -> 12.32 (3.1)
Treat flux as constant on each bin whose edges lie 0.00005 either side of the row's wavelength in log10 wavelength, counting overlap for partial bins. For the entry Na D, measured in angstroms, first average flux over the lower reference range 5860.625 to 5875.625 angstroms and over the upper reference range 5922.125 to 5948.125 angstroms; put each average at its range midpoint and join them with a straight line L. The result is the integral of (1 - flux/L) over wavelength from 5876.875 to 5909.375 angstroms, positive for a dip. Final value 2.4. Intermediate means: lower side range 14.7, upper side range 14.5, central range 13.6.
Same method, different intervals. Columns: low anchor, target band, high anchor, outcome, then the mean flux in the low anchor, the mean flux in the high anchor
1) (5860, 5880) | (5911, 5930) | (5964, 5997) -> 0.5 angstroms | 14.9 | 14.6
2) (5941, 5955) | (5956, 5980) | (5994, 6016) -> 0.2 angstroms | 15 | 14.3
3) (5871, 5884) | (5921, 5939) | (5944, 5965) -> 0.4 angstroms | 15.6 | 14.6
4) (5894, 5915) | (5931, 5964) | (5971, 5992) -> -0.5 angstroms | 14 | 14.7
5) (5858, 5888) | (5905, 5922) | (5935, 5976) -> 0.5 angstroms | 14.5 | 14.6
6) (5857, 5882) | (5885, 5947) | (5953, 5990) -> 3.3 angstroms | 14.8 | 14.5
